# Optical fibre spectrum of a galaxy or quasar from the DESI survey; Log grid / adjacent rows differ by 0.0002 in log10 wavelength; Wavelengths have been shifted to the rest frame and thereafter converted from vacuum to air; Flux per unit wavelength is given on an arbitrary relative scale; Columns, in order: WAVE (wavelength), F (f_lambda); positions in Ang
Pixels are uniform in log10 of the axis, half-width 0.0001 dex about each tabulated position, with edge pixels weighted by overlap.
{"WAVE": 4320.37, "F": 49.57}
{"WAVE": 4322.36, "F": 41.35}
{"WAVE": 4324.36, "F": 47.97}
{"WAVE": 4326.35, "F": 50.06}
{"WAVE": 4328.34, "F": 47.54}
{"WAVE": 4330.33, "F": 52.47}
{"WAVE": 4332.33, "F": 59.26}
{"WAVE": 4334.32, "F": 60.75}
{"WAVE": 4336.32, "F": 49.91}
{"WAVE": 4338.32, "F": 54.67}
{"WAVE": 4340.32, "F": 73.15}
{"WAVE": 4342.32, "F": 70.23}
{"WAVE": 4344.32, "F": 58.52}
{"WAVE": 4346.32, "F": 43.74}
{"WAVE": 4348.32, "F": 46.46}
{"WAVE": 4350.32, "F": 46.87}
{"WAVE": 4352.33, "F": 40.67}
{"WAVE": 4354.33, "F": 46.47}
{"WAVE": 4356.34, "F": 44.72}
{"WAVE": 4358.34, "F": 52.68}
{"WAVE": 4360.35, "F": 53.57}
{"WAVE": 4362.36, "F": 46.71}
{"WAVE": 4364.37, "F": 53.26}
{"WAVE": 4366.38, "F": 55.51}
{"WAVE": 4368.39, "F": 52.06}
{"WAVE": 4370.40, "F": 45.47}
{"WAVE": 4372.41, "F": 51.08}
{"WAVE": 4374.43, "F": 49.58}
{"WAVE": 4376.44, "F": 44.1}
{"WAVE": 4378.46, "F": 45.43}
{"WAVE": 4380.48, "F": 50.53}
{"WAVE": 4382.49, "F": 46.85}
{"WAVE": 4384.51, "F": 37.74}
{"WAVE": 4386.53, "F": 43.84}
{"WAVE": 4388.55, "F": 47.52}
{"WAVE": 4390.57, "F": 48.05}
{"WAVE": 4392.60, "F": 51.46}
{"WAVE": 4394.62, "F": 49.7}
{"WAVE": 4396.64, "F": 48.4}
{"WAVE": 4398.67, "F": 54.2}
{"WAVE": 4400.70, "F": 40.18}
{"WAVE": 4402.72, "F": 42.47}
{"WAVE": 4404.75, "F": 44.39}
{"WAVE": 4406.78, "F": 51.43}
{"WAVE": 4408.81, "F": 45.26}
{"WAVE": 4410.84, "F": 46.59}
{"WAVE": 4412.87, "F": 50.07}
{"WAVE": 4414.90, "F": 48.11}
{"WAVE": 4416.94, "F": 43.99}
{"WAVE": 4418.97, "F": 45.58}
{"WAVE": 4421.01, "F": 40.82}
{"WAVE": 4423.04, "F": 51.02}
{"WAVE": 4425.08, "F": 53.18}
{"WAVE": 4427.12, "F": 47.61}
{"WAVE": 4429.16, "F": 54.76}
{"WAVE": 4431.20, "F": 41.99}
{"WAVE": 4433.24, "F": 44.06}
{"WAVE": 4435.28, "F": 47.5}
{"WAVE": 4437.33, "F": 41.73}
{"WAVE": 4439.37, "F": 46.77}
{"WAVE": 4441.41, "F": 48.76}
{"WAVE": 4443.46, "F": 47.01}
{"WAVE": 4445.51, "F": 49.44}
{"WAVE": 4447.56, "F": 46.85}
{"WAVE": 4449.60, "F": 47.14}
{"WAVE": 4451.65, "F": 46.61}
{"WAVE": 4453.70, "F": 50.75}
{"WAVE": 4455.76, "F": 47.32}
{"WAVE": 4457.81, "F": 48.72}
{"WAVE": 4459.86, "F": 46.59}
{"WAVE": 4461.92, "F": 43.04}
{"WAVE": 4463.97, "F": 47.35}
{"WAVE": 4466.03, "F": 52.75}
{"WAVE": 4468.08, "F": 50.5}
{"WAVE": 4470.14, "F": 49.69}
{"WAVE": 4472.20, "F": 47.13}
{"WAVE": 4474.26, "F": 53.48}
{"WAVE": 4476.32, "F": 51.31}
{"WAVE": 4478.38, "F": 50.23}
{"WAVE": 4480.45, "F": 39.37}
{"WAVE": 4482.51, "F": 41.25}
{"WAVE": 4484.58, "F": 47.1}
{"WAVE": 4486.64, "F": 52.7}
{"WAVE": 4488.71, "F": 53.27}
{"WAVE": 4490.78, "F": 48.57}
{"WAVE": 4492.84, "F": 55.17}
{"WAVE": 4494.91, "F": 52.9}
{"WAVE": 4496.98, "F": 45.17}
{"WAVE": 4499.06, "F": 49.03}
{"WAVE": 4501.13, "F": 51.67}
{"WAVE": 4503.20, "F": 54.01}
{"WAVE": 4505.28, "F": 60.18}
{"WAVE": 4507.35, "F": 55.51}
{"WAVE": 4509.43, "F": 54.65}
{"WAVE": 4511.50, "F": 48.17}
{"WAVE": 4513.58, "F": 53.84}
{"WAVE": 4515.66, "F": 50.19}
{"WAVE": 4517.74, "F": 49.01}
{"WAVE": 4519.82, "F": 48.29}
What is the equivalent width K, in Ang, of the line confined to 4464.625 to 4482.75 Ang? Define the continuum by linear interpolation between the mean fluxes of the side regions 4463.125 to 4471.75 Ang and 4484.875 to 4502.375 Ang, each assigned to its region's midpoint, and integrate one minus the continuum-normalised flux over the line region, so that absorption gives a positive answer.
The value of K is 0.5 Ang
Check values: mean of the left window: 49.9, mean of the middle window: 48.7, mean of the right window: 50.9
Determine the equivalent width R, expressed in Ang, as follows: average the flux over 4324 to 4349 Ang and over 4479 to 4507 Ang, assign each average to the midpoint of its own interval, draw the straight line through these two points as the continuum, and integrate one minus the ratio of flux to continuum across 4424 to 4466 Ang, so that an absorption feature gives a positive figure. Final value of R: 3.4 Ang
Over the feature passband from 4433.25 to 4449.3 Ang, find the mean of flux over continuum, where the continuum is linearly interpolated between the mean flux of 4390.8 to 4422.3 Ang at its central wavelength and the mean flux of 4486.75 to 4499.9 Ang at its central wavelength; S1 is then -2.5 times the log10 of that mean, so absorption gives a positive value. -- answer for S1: 0.04 mag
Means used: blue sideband 46.9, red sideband 50.8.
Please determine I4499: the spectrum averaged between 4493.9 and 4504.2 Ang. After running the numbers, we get 50.5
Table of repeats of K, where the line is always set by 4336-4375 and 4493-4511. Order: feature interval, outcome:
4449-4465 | 1.6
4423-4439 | 1.5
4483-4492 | 0.5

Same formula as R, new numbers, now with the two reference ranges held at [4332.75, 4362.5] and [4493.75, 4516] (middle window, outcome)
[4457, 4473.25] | 1.33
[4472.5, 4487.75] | 1.32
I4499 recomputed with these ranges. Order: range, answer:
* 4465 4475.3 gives 50.7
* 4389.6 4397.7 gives 49.4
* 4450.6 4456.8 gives 48.2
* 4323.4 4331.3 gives 49.6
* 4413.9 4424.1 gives 45.9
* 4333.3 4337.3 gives 55.4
